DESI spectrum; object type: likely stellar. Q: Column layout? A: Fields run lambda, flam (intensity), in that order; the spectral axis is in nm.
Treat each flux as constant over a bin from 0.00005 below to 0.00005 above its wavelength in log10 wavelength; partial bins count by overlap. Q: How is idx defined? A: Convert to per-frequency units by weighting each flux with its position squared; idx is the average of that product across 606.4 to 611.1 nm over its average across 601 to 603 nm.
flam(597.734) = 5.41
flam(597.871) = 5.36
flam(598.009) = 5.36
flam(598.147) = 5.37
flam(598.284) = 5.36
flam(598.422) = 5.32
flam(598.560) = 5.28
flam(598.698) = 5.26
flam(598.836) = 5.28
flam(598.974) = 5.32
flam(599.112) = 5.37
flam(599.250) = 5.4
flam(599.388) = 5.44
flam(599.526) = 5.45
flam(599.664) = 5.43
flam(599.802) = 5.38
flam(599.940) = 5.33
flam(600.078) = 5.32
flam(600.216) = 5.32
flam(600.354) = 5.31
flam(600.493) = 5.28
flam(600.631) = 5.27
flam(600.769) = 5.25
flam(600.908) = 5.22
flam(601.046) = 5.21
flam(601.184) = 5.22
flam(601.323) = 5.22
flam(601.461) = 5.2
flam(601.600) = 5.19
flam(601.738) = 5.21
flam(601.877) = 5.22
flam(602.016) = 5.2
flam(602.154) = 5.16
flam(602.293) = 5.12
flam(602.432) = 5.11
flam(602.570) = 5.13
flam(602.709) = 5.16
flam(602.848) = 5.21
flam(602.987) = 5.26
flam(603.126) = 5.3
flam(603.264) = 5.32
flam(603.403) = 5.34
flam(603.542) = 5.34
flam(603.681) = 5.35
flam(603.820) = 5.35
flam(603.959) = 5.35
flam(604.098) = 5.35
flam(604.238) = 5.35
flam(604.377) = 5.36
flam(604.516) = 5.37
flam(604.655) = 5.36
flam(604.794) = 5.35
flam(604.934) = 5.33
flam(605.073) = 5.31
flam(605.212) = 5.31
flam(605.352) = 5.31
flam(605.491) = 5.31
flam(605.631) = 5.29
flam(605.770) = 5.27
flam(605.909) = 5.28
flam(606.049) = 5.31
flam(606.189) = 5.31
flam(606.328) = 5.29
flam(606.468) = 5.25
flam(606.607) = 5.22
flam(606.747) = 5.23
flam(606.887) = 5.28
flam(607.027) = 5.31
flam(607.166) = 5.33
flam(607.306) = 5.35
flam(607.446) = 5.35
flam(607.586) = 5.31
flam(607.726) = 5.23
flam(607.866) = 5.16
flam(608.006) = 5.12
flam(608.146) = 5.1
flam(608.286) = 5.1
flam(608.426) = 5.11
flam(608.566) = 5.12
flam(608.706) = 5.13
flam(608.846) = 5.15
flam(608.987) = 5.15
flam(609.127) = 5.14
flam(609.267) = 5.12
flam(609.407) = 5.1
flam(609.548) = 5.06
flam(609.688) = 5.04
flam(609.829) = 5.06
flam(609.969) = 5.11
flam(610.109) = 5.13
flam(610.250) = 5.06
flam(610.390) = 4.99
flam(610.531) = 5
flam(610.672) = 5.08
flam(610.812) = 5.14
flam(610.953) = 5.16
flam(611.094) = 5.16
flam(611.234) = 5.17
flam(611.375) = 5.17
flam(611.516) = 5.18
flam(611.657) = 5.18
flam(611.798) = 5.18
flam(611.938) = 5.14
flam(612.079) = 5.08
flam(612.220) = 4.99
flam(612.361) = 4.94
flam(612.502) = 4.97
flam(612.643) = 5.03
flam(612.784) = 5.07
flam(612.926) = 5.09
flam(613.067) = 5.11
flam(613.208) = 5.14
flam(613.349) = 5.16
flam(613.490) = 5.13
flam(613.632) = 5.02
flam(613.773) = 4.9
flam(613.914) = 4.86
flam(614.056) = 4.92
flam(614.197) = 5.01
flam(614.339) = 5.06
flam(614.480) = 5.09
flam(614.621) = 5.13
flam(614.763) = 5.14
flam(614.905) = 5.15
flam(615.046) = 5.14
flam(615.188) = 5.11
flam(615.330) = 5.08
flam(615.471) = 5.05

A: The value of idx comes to 1.02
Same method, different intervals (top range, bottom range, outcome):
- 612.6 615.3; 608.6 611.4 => 1.01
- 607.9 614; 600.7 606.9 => 0.99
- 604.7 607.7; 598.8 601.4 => 1.02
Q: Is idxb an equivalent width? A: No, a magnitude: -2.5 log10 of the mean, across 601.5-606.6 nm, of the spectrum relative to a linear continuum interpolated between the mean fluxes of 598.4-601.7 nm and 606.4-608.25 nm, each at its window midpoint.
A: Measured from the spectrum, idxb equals -0.001 mag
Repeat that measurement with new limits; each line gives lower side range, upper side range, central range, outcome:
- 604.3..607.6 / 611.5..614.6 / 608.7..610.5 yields 0.02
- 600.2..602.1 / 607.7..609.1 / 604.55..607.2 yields -0.03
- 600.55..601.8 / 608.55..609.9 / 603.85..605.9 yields -0.03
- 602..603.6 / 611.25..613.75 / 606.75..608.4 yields -0.02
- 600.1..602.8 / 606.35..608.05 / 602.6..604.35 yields -0.01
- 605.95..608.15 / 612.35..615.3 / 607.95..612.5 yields 0.01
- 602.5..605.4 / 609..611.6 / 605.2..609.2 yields -0.01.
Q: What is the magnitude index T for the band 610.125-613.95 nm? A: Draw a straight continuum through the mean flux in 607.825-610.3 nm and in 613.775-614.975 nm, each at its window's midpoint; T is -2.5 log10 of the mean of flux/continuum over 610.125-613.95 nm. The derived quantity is 0.00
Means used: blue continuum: 5.11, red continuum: 5.04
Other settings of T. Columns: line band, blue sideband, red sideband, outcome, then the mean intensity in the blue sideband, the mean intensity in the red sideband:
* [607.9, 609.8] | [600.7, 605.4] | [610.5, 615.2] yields 0.01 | 5.27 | 5.08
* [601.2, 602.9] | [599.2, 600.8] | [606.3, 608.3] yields 0.03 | 5.35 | 5.24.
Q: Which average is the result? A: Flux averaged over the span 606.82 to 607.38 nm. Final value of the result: 5.32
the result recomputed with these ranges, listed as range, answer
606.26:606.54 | 5.27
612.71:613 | 5.07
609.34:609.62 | 5.07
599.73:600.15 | 5.35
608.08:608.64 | 5.11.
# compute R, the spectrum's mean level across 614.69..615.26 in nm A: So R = 5.13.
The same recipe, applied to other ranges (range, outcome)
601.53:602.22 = 5.2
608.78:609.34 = 5.14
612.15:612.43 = 4.96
